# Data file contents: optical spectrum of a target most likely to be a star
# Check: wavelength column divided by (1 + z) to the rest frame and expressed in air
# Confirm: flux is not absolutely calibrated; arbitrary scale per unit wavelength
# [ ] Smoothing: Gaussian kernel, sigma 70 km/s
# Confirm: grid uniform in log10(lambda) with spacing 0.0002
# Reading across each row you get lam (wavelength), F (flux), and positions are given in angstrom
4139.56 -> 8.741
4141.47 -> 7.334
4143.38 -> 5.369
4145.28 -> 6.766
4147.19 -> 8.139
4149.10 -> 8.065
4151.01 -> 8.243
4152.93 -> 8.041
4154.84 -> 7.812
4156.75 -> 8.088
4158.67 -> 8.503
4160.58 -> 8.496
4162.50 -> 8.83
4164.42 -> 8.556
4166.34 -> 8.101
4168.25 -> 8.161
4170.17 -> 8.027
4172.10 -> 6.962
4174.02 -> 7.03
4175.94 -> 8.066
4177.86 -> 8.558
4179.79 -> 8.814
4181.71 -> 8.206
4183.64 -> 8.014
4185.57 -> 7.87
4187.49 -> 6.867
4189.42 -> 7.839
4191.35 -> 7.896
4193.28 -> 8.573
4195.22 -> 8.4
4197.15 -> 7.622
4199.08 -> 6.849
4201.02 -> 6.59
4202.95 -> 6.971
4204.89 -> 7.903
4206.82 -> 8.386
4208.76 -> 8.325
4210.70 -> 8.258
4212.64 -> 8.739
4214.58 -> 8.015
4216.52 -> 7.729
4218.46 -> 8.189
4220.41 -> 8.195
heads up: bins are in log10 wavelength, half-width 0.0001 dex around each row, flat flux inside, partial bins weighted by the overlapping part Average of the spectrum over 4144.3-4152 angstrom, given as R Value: 7.79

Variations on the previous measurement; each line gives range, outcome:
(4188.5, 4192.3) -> 7.87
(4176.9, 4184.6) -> 8.4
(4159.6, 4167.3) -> 8.5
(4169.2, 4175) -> 7.34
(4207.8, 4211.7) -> 8.29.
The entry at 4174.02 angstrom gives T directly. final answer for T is 7.03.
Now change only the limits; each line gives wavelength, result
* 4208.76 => 8.325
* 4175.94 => 8.066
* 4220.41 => 8.195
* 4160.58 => 8.496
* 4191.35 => 7.896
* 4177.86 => 8.558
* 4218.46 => 8.189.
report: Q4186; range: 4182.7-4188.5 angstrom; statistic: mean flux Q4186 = 7.59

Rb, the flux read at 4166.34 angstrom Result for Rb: 8.101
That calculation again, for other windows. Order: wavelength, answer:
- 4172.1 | 6.962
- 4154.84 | 7.812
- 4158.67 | 8.503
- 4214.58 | 8.015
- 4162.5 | 8.83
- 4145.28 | 6.766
